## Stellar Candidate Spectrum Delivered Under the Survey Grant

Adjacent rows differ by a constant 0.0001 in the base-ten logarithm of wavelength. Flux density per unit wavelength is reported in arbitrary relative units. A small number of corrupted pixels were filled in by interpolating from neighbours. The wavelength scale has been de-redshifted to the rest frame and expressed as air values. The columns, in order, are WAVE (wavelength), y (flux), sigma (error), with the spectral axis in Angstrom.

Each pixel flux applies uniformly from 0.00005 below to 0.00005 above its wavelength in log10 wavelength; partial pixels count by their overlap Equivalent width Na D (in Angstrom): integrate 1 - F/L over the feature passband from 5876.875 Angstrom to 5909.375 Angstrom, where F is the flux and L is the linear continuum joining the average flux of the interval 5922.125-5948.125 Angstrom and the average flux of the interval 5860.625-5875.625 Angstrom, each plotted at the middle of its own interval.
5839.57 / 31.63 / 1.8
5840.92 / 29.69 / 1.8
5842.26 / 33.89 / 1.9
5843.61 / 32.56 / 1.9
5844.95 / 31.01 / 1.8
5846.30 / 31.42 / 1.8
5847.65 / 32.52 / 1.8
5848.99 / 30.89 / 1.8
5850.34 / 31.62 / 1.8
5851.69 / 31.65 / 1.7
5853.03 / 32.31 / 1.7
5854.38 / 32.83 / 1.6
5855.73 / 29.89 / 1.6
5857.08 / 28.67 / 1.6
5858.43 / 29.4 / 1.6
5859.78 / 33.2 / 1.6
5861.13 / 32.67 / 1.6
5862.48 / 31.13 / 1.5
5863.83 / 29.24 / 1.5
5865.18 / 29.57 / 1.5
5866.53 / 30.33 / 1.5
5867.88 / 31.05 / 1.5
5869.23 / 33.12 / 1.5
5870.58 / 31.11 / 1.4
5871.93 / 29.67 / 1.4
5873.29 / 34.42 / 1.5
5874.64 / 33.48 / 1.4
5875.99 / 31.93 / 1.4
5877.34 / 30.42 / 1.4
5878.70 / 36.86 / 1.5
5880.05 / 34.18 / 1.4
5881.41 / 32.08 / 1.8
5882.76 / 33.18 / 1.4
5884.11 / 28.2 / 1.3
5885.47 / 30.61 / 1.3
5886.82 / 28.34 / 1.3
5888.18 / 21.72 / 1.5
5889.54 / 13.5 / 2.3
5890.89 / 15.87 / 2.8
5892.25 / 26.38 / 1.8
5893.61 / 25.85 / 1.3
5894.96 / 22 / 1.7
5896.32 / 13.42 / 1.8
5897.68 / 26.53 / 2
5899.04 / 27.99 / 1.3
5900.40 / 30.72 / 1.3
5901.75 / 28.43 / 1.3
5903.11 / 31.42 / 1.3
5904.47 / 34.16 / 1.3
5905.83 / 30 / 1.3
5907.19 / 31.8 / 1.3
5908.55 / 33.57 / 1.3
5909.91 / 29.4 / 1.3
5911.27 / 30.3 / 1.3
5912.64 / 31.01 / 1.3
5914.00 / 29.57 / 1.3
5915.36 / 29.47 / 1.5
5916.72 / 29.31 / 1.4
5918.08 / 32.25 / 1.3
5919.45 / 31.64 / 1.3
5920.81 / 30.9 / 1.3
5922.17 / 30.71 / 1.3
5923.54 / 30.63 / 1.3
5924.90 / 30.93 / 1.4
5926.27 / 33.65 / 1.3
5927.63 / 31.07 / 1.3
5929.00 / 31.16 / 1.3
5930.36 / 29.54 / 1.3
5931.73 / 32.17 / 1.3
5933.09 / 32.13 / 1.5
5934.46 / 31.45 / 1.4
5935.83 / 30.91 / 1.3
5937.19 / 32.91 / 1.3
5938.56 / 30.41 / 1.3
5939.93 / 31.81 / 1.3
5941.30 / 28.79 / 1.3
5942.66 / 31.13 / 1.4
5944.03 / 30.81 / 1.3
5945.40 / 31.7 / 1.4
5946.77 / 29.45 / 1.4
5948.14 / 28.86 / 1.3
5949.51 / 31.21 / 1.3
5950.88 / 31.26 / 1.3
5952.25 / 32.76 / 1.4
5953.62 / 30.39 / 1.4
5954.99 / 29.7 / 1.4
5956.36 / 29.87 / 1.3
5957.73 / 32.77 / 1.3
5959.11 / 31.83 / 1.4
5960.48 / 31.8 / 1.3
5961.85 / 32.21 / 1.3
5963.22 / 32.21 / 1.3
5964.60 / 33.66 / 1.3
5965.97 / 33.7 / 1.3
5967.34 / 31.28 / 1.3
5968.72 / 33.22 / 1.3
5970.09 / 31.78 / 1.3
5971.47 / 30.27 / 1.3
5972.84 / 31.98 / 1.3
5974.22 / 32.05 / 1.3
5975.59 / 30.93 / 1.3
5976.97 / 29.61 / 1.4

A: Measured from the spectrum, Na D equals 3.6 Angstrom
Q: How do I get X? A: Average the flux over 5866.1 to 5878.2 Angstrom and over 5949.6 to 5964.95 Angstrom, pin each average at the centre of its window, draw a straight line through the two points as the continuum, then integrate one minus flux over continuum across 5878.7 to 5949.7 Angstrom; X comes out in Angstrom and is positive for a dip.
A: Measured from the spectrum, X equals 5.20 Angstrom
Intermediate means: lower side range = 31.8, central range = 29.4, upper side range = 31.6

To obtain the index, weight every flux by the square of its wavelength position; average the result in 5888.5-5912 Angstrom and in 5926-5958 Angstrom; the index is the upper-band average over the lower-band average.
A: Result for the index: 1.19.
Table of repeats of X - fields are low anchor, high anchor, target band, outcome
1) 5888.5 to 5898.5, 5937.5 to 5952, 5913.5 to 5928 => -2.77 Angstrom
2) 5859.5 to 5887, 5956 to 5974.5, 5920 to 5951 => 0.90 Angstrom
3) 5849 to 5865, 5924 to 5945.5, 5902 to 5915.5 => 0.07 Angstrom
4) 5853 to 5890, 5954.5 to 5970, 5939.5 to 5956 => 0.61 Angstrom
